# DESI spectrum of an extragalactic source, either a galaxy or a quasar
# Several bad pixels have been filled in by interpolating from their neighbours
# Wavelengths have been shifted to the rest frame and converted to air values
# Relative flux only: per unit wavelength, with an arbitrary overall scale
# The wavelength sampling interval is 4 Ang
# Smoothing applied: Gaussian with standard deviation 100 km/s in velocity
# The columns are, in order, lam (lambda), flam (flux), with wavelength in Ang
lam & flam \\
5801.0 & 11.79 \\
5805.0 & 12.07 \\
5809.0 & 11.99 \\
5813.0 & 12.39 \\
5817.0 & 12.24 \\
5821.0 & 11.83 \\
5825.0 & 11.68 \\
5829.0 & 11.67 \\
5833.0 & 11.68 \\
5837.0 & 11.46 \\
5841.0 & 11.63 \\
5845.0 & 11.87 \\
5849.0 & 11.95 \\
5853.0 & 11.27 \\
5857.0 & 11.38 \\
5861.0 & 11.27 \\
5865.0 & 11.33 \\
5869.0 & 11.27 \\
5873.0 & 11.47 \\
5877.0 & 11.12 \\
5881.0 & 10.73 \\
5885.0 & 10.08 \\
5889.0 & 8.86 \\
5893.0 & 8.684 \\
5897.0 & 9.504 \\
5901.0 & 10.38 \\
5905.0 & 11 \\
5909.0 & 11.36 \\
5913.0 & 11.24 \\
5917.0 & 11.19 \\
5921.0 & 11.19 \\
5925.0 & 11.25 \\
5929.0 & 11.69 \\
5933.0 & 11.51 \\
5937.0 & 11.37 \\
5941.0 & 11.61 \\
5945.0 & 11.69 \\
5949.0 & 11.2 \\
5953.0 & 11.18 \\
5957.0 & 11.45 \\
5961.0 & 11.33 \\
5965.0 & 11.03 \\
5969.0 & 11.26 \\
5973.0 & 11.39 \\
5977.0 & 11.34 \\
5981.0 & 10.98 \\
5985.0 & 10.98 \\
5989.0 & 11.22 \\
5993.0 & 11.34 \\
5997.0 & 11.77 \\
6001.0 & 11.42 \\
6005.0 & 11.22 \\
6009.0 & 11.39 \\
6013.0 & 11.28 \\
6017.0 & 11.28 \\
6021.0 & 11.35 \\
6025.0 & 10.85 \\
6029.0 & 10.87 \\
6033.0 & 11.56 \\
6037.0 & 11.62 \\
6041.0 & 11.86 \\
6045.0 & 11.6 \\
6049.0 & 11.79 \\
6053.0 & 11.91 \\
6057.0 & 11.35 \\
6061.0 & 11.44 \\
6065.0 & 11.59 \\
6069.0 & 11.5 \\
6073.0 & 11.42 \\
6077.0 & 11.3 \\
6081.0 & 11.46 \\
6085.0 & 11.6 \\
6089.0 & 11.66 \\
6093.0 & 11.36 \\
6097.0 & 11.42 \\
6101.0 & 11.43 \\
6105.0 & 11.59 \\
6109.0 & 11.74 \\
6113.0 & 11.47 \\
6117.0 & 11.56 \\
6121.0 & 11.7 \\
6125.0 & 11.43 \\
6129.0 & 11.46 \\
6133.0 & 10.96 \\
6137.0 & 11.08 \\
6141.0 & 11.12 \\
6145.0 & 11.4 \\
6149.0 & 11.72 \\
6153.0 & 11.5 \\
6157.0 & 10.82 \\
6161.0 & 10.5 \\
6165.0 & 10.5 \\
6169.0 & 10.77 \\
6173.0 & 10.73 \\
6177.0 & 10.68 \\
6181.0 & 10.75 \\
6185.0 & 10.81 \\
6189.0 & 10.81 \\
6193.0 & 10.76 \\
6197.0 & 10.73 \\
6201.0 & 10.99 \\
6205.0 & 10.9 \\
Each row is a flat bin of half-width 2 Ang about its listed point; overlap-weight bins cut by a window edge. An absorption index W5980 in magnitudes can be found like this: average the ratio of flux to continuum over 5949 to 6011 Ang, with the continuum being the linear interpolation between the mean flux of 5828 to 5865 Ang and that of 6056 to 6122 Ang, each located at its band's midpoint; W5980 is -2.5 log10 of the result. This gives 0.02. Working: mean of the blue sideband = 11.6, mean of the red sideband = 11.5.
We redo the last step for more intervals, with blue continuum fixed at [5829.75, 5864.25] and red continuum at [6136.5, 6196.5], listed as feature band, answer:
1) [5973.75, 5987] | 0.02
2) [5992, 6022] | -0.01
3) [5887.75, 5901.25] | 0.23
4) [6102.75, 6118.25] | -0.05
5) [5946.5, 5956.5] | 0.01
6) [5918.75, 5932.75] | 0.00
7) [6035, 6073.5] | -0.04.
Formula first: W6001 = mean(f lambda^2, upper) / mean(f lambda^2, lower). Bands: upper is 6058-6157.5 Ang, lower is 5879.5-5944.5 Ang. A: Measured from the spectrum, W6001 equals 1.1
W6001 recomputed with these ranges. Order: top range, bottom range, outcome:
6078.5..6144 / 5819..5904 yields 1.13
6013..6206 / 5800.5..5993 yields 1.08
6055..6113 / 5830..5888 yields 1.10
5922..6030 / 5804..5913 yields 1.05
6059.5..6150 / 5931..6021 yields 1.05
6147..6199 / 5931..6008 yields 1.02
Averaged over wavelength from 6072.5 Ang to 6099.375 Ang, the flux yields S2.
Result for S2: 11.5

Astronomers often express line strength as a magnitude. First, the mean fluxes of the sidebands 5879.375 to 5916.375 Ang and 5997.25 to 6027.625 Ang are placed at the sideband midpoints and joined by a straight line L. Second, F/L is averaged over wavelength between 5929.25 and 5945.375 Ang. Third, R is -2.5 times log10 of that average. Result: -0.09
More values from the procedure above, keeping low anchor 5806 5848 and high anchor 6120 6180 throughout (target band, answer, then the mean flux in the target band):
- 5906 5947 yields 0.02 mag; 11.4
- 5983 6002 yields 0.01 mag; 11.3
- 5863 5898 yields 0.13 mag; 10.4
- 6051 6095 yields -0.02 mag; 11.5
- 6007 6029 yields 0.02 mag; 11.2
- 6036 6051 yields -0.04 mag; 11.7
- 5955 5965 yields 0.02 mag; 11.3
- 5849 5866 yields 0.04 mag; 11.4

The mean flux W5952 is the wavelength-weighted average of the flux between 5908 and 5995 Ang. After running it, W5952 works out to 11.3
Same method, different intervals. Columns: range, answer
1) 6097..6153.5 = 11.4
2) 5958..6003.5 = 11.3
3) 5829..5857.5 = 11.6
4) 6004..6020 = 11.3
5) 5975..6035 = 11.3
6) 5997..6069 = 11.4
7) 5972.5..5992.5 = 11.2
